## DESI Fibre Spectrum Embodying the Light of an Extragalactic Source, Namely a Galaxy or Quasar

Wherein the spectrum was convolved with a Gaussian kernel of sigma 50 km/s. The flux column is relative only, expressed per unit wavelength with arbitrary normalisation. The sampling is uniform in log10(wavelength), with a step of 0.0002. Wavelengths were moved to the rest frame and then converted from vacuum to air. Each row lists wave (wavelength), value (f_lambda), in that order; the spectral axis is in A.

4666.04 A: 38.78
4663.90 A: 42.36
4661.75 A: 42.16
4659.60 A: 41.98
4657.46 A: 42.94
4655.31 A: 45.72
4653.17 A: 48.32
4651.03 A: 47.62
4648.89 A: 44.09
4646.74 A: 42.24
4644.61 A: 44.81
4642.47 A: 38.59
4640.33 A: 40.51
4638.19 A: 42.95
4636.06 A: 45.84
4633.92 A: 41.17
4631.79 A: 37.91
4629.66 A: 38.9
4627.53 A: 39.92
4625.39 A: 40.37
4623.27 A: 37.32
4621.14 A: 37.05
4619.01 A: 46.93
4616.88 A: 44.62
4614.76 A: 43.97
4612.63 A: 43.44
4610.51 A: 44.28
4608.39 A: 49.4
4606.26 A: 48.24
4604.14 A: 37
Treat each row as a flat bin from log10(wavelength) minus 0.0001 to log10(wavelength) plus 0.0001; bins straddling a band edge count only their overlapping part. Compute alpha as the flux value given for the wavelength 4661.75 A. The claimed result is 42.16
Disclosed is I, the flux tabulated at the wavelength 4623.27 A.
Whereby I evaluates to 37.32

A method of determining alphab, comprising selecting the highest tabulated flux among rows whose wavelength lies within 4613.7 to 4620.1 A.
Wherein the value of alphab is 46.93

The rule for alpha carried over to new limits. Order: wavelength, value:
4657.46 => 42.94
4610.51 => 44.28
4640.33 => 40.51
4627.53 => 39.92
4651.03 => 47.62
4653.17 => 48.32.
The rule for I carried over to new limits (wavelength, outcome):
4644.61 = 44.81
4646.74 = 42.24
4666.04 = 38.78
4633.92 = 41.17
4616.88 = 44.62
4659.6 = 41.98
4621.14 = 37.05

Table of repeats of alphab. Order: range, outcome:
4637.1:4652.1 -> 47.62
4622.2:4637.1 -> 45.84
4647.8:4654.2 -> 48.32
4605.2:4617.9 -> 49.4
